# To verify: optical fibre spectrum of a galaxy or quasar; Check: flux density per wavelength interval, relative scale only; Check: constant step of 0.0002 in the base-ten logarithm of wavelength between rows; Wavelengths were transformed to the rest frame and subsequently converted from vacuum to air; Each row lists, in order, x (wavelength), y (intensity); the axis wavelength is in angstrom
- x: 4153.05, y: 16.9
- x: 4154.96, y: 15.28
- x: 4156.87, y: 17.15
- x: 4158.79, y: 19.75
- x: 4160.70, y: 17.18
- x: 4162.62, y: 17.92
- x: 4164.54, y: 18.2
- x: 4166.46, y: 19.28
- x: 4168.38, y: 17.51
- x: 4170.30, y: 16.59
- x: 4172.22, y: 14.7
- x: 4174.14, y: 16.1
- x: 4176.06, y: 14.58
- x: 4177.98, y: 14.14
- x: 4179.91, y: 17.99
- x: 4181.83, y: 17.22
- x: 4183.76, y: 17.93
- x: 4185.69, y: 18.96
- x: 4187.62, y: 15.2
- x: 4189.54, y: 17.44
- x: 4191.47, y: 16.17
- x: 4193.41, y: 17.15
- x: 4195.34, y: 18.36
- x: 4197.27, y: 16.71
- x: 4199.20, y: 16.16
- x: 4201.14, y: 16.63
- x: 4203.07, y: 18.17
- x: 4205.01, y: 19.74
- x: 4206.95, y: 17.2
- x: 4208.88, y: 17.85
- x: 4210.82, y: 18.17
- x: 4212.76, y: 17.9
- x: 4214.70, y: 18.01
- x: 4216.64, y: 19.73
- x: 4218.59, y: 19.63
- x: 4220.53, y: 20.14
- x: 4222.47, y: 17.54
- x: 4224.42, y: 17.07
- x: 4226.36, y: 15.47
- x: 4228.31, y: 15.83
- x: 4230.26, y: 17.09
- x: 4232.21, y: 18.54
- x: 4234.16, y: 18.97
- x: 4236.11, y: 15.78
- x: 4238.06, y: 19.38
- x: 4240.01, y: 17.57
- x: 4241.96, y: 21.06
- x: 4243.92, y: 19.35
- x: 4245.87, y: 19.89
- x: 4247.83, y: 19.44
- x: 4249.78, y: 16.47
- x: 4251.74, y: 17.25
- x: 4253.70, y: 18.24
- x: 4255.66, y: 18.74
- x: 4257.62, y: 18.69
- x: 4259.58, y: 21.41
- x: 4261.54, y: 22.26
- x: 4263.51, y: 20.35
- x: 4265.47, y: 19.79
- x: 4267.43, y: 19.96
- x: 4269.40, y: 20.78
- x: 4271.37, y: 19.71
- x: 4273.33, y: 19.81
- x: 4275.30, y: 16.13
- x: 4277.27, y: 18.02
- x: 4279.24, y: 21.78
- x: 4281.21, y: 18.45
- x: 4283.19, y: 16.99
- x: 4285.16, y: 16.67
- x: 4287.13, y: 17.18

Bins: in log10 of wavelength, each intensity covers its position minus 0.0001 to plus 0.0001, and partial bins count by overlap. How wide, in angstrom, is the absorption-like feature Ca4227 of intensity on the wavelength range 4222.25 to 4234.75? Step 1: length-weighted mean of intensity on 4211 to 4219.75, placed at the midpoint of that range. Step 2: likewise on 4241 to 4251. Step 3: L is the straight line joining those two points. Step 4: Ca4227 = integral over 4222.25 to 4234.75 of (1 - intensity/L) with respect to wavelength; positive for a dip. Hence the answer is 1.2 angstrom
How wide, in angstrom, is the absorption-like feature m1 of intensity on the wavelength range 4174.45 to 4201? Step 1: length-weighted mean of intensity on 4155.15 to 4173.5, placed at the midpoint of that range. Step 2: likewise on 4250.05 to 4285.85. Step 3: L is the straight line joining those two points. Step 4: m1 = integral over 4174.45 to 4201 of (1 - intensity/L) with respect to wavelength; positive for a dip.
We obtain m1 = 1.62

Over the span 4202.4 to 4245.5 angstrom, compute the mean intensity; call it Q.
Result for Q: 18.2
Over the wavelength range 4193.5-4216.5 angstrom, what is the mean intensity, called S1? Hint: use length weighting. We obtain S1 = 17.8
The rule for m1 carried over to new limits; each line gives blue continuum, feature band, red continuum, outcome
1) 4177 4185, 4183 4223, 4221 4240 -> -1.7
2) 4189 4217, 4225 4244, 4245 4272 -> 0.9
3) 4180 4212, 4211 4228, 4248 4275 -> 0.1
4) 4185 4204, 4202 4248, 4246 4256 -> -1.7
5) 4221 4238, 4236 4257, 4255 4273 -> 0.1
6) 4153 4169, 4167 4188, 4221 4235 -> 1.3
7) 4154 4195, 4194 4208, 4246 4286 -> 0.0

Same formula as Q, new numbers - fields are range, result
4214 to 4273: 18.8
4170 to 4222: 17.4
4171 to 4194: 16.5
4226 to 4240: 17.4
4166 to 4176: 16.5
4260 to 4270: 20.7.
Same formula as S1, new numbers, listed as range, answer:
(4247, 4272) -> 19.5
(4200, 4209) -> 17.9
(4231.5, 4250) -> 18.7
